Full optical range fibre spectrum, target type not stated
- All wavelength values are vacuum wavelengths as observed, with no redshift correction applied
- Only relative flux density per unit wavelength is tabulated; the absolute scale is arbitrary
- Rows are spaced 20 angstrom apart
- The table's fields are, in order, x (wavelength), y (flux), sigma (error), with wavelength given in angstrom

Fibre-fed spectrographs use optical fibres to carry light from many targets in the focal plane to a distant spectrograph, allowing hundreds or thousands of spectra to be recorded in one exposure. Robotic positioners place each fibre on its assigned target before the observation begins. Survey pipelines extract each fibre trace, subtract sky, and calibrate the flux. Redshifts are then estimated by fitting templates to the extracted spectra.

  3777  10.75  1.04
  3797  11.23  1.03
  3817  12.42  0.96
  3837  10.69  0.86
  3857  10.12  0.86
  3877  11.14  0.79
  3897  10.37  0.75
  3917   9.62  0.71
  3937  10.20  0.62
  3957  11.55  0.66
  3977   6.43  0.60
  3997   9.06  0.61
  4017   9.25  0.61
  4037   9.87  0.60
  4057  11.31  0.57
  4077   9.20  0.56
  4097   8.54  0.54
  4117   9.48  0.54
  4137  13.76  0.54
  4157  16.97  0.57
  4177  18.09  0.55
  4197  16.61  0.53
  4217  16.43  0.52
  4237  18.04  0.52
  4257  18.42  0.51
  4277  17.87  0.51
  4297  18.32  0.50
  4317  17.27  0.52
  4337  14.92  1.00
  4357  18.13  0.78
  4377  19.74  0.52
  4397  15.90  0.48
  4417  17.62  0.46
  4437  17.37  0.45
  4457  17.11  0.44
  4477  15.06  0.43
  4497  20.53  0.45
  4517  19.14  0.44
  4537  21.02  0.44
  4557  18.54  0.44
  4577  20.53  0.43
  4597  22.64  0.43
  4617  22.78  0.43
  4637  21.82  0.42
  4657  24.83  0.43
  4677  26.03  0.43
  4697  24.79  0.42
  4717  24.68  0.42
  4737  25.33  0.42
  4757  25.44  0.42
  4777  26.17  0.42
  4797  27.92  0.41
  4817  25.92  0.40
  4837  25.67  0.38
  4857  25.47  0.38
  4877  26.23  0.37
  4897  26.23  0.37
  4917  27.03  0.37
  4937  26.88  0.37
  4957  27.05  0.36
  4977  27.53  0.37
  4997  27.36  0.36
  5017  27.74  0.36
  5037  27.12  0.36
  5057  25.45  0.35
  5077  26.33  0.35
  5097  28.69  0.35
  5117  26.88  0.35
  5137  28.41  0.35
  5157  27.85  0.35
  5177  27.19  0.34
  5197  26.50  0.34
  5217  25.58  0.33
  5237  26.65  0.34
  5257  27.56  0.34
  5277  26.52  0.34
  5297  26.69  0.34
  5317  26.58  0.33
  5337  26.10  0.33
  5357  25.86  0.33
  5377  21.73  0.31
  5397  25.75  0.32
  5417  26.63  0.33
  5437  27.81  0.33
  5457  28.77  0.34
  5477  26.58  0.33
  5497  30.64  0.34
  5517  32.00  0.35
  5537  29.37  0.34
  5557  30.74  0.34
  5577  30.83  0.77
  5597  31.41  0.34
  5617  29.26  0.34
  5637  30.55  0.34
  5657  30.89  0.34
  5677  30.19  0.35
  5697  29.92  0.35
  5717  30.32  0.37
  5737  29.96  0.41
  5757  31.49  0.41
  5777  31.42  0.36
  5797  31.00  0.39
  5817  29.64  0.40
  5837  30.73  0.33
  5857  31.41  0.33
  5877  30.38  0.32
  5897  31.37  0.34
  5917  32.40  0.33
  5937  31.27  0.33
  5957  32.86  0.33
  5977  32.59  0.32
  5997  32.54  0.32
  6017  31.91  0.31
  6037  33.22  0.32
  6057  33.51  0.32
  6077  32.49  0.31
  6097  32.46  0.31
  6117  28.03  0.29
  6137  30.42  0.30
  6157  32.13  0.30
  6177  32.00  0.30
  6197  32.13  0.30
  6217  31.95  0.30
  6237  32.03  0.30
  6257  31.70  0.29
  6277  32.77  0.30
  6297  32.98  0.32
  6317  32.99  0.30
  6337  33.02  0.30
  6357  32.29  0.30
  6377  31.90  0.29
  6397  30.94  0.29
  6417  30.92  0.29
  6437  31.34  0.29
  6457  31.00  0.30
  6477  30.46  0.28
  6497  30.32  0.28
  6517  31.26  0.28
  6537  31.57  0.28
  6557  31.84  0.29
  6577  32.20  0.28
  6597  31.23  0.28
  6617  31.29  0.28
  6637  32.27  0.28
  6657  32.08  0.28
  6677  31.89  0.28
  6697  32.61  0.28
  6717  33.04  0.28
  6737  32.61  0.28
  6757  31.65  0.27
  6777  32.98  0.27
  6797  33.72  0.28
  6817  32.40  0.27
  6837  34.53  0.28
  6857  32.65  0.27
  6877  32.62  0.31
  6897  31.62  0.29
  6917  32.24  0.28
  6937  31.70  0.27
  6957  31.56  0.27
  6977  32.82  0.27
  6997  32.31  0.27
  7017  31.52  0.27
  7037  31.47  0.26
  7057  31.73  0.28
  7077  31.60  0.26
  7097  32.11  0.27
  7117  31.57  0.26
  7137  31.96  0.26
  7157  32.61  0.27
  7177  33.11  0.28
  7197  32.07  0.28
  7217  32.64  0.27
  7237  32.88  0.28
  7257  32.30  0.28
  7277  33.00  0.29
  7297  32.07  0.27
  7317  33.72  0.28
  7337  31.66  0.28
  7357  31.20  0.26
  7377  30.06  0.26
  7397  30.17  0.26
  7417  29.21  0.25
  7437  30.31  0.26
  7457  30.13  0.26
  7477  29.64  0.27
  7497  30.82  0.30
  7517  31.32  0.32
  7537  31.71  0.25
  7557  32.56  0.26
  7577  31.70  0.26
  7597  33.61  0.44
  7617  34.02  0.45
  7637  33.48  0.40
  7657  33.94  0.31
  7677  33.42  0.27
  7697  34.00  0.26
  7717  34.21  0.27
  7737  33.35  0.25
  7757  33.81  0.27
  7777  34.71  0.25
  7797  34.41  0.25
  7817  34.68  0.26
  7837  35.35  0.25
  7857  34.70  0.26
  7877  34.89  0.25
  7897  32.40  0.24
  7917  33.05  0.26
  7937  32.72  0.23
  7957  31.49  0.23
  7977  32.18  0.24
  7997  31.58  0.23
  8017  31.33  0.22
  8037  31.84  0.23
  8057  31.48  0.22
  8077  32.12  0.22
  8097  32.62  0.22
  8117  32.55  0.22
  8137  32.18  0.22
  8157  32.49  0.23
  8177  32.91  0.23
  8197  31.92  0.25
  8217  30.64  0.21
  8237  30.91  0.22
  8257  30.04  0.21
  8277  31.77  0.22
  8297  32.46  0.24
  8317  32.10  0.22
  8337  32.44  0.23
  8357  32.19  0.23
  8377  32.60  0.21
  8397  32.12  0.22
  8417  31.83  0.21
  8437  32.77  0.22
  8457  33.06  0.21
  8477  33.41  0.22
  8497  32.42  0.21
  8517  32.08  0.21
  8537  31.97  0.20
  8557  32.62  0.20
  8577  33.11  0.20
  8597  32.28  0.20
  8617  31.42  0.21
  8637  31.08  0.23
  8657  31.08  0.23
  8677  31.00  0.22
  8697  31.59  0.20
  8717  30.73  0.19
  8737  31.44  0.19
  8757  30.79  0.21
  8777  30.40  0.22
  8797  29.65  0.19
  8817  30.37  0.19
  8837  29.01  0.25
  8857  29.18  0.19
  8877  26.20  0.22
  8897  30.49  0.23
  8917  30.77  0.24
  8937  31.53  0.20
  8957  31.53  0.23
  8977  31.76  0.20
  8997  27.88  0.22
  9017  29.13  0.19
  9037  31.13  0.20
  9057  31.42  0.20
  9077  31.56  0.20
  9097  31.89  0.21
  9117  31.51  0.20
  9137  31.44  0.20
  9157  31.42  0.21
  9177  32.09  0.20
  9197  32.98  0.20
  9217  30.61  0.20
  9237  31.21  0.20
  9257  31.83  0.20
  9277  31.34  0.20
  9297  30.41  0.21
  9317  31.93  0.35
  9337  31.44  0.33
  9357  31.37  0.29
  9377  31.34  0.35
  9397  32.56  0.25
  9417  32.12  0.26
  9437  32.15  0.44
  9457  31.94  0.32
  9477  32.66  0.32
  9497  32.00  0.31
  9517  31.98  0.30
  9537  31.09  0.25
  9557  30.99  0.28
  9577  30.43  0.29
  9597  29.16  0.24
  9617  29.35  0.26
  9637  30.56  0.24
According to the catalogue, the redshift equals 0.04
